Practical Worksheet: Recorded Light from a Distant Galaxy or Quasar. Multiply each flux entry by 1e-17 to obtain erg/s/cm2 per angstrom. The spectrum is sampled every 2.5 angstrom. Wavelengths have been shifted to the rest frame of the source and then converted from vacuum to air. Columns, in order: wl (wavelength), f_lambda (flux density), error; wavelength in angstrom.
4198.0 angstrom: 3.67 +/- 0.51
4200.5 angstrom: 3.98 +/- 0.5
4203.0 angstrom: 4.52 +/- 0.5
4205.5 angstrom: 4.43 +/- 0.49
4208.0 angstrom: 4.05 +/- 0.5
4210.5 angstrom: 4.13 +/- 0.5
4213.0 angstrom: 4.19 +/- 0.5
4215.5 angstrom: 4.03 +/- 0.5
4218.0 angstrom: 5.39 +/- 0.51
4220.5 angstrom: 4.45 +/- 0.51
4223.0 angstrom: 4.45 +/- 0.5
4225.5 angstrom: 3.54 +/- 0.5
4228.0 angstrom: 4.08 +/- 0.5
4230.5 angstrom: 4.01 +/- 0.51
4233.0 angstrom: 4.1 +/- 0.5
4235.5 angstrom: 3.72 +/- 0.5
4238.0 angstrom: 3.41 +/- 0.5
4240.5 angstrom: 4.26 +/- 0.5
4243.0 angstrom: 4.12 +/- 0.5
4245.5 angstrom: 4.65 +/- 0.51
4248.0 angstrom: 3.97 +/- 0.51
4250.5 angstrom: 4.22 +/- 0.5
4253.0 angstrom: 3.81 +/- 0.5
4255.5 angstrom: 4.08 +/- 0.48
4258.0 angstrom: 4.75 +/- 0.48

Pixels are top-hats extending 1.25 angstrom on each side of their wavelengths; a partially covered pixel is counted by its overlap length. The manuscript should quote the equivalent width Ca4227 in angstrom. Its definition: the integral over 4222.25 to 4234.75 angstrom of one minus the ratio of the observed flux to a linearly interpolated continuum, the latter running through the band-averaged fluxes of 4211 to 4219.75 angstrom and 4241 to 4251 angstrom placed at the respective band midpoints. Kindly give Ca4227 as 1.1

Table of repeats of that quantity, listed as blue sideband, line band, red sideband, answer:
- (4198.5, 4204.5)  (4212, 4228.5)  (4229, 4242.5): -1.1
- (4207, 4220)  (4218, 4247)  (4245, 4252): 1.1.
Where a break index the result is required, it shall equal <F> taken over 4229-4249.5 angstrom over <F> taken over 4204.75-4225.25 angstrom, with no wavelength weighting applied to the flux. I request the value 0.93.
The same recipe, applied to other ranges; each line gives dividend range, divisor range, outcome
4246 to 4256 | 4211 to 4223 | 0.91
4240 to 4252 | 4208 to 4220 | 0.96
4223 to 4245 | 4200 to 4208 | 0.92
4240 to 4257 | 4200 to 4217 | 0.99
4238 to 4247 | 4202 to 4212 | 0.98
